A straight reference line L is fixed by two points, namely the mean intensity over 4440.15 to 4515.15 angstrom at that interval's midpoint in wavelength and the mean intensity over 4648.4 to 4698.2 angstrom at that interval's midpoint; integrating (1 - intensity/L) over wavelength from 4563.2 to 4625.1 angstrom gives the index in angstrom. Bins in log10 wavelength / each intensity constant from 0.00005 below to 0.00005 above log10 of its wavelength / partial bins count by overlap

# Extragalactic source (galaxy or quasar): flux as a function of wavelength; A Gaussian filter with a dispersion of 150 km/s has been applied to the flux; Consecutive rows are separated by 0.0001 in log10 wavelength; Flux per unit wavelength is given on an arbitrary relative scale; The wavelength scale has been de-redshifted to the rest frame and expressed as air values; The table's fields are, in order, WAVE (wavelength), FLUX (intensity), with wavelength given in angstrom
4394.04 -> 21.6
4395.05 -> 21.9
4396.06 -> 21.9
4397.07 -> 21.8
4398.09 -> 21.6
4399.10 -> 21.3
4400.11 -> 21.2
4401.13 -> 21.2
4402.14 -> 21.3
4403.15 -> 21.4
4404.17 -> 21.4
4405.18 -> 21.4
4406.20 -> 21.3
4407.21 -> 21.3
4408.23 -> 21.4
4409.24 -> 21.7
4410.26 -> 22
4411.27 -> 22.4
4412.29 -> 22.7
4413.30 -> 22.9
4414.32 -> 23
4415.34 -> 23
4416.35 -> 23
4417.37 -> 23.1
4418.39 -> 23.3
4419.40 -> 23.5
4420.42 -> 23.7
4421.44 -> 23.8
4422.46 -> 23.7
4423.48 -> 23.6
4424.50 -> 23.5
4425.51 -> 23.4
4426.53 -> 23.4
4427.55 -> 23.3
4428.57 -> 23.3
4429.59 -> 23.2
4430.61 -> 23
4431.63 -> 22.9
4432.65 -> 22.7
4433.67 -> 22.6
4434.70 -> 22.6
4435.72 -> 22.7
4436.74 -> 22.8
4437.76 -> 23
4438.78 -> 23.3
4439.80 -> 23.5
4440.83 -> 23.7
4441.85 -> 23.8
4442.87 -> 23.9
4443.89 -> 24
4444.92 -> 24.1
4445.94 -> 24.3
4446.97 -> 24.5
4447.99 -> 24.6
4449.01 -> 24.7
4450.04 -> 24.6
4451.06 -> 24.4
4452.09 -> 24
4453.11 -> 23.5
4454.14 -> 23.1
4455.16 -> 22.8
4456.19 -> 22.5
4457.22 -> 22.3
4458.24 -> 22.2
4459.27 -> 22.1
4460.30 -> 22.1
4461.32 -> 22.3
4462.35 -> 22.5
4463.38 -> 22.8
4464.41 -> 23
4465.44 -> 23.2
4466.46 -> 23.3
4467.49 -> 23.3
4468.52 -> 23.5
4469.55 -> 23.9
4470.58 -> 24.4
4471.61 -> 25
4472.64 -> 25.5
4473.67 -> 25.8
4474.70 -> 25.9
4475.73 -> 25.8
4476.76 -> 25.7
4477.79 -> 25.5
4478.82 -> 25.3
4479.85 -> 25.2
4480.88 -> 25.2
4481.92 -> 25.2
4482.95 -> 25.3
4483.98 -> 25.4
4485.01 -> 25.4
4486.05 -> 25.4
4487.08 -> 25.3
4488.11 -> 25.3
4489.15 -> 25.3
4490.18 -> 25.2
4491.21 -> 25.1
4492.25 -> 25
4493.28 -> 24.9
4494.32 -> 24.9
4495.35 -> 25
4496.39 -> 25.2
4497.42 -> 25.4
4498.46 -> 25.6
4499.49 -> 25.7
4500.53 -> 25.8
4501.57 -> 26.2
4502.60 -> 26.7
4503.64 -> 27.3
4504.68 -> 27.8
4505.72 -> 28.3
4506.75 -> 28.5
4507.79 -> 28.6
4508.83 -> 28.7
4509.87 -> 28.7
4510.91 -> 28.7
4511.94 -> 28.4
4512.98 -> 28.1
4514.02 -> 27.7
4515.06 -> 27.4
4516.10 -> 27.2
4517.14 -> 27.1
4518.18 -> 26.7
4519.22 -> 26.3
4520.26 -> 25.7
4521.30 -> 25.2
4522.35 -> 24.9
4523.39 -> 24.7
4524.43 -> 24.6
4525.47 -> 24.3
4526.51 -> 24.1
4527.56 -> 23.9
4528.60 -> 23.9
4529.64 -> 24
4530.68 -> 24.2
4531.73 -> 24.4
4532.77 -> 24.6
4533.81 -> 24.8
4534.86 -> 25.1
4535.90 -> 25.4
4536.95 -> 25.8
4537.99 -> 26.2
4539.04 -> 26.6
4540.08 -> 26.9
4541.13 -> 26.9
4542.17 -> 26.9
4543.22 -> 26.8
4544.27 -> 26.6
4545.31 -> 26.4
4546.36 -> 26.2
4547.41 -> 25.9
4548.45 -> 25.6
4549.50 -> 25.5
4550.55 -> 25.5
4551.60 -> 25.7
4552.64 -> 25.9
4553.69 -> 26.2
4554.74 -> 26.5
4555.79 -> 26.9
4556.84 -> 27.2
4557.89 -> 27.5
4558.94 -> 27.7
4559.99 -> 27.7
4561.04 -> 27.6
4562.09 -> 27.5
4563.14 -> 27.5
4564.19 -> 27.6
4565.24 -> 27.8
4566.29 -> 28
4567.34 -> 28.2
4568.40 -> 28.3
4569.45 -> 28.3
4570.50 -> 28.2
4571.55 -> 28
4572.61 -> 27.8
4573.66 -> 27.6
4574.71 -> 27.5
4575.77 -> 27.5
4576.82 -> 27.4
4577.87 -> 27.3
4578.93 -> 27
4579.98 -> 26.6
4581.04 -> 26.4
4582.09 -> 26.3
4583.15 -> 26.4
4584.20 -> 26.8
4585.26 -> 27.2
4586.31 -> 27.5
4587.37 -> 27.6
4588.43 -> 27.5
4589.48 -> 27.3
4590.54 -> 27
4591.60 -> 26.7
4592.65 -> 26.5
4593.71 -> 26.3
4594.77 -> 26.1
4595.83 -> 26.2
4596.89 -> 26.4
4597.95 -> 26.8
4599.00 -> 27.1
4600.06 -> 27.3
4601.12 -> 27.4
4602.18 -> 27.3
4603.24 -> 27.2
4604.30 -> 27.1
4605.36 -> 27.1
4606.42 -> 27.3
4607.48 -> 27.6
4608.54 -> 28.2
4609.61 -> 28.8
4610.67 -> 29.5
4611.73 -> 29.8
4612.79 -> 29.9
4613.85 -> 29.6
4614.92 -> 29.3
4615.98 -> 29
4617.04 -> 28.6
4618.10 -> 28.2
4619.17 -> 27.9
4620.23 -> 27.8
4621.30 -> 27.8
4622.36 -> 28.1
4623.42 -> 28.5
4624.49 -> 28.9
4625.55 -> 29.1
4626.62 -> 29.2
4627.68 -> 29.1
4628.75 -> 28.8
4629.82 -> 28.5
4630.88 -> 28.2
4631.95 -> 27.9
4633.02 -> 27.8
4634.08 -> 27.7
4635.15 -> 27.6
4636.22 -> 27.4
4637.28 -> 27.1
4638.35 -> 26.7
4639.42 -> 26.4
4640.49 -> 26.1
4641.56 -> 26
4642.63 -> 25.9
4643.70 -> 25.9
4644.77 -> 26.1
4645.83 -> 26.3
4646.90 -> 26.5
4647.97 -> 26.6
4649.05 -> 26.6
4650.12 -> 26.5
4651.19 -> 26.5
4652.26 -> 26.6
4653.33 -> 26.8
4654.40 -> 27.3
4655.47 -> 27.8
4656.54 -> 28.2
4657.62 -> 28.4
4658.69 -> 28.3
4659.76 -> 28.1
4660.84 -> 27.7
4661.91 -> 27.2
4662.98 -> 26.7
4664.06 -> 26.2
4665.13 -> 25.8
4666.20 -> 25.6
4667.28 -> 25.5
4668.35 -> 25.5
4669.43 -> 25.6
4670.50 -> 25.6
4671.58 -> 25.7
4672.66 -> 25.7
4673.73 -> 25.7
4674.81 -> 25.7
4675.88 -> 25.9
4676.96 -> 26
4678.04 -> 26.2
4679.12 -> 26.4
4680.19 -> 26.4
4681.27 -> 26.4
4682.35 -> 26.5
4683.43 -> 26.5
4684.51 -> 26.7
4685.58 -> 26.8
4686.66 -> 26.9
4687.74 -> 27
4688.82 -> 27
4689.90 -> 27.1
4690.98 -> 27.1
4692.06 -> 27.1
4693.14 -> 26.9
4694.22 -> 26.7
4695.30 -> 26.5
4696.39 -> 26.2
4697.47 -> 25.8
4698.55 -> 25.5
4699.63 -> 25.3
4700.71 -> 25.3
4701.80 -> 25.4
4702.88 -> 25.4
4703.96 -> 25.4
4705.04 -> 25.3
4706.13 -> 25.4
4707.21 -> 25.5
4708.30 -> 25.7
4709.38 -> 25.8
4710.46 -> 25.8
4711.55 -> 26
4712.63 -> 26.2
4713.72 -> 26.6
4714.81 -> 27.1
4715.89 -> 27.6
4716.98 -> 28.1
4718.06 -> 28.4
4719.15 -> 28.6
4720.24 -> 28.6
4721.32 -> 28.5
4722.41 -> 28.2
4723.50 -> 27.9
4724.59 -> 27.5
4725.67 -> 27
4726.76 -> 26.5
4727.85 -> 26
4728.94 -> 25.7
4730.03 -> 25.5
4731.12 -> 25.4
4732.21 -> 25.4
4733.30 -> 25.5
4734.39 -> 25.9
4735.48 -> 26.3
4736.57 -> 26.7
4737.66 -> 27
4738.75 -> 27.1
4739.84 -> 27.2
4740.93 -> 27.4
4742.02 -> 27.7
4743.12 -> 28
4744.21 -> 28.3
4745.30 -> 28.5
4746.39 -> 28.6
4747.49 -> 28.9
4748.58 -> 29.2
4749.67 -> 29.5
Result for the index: -4.00 angstrom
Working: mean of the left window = 25.1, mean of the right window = 26.6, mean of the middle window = 27.6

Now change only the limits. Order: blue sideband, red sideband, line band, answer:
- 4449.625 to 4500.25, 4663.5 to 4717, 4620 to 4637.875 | -1.8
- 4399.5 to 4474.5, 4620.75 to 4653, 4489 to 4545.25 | -2.9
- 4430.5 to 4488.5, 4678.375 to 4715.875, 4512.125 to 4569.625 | -3.5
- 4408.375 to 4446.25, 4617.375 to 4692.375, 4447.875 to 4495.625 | -0.8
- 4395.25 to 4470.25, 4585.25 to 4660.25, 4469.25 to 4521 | -3.6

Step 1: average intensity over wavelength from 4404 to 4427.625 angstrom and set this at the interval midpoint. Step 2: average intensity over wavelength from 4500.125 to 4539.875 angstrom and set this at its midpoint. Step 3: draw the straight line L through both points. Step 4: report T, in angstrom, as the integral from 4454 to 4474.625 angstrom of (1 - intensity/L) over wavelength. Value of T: 0.9 angstrom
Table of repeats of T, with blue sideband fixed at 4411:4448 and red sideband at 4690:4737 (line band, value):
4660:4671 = -0.1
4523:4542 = -0.5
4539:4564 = -2.0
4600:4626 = -3.0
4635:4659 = -1.0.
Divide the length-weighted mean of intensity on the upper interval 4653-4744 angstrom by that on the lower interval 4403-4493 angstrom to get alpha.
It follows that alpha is 1.1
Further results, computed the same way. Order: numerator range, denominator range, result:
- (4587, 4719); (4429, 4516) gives 1.09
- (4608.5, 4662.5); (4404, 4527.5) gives 1.14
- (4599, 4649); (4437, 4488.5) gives 1.15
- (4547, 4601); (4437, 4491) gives 1.12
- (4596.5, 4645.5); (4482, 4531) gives 1.07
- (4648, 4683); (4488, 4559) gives 1.02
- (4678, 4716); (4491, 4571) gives 0.99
